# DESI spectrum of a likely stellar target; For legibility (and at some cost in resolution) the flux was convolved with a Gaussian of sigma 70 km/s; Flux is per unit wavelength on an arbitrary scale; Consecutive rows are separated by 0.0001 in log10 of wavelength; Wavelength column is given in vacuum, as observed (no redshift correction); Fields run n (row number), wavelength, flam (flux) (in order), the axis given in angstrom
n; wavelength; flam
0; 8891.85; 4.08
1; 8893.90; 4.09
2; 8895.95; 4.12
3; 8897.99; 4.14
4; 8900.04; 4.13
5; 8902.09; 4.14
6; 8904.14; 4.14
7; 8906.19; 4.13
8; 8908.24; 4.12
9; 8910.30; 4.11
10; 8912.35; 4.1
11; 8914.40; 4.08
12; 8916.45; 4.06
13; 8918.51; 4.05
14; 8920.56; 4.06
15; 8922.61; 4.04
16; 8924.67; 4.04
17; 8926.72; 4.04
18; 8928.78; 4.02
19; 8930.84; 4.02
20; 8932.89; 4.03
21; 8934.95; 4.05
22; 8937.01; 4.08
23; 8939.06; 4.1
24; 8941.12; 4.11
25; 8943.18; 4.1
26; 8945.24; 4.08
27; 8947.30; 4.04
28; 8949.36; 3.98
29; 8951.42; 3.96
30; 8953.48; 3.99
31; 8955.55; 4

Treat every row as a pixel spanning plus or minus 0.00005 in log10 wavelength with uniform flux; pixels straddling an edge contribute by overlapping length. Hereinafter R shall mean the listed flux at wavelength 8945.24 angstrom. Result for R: 4.08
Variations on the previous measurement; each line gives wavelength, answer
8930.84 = 4.02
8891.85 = 4.08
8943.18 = 4.1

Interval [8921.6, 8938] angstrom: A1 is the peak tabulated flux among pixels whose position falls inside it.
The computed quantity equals 4.08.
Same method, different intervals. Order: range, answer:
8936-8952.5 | 4.11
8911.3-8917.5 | 4.1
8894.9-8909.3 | 4.14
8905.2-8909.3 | 4.13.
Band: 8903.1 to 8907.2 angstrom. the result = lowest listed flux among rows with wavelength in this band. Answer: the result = 4.13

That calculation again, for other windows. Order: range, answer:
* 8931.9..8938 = 4.03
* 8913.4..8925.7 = 4.04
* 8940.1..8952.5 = 3.96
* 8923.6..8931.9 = 4.02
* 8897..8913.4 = 4.1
